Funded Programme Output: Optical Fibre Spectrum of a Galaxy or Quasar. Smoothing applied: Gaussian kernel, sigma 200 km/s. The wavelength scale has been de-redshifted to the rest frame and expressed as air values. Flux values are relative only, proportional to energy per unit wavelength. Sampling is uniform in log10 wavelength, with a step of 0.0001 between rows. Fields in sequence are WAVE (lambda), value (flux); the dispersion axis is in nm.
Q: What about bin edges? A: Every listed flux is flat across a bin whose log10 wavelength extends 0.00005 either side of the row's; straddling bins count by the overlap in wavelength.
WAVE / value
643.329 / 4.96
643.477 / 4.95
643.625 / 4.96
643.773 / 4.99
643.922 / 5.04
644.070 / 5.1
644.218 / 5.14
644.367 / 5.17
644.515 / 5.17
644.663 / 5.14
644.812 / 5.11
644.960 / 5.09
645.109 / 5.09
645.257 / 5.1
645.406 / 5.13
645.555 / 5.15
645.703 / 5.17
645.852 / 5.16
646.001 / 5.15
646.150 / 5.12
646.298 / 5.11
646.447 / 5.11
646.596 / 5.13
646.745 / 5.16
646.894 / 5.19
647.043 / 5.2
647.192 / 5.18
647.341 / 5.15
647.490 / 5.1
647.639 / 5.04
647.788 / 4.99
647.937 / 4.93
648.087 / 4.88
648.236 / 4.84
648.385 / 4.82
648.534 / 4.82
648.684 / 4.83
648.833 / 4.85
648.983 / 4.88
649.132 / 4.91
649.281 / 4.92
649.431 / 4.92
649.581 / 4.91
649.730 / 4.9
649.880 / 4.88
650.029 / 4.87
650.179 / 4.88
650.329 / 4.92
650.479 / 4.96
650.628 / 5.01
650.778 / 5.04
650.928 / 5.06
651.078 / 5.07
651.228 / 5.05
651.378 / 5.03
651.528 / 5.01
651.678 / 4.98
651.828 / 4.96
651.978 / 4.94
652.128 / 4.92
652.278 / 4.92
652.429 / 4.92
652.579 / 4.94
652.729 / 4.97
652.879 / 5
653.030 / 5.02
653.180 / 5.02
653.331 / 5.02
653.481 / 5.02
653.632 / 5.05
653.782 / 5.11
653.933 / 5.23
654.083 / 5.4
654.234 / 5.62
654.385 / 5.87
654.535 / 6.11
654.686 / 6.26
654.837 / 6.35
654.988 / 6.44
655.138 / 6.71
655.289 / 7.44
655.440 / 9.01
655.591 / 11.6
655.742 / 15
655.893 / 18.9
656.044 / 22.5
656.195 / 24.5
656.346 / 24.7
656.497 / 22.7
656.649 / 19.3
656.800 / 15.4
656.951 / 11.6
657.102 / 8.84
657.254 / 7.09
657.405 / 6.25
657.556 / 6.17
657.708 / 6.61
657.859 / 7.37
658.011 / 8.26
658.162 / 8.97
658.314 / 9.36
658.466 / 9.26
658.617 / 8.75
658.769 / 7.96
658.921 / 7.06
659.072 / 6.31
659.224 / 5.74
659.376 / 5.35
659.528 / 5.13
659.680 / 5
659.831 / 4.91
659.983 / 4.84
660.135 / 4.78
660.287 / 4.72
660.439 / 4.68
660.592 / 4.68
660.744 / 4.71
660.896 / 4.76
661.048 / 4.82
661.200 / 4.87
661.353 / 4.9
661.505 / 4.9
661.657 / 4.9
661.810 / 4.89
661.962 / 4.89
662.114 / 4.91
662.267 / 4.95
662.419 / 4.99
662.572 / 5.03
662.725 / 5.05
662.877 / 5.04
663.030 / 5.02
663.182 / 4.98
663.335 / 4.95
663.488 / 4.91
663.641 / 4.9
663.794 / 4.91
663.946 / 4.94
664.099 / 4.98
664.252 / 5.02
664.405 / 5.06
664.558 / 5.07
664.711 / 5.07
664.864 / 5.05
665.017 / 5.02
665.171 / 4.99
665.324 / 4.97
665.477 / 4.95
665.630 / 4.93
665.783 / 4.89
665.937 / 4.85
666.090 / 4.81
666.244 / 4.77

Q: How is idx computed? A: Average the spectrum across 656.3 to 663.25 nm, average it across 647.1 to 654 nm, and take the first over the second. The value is 1.45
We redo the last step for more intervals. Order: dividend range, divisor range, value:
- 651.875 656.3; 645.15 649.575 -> 1.58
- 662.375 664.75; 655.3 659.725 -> 0.45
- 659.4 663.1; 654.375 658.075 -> 0.42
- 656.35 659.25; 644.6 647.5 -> 1.96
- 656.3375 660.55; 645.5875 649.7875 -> 1.70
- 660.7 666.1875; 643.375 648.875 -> 0.98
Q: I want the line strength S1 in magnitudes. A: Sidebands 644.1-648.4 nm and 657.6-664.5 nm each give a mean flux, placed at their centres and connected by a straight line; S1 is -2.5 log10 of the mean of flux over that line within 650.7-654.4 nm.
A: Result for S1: 0.05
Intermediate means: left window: 5.1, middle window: 5.07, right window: 5.62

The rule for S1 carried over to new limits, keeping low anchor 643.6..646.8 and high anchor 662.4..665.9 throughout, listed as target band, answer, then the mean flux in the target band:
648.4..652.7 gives 0.03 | 4.94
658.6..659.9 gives -0.22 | 6.14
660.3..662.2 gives 0.04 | 4.82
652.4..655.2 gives -0.09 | 5.48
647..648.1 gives 0.01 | 5.06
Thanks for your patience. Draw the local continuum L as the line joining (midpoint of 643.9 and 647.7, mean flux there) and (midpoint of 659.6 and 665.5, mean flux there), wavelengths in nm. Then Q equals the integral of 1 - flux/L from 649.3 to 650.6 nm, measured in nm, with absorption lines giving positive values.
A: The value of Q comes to 0.044 nm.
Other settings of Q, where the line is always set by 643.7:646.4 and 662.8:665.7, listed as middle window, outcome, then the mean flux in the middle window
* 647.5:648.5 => 0.03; 4.93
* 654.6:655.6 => -0.47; 7.41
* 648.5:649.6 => 0.05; 4.88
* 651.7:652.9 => 0.03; 4.95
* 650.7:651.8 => 0.01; 5.03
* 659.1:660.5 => -0.01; 5.07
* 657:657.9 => -0.38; 7.18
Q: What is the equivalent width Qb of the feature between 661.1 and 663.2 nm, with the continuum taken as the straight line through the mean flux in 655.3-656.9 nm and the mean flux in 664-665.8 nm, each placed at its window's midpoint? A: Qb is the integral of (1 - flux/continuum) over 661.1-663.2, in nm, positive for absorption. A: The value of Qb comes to 0.93 nm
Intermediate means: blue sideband 17.8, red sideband 5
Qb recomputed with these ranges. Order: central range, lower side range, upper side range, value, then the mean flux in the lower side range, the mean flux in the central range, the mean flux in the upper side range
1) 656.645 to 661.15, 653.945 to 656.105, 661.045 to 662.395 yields -0.11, 9.31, 7.08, 4.9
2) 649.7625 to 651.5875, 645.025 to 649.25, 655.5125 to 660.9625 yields 0.44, 5.04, 4.98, 9.82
